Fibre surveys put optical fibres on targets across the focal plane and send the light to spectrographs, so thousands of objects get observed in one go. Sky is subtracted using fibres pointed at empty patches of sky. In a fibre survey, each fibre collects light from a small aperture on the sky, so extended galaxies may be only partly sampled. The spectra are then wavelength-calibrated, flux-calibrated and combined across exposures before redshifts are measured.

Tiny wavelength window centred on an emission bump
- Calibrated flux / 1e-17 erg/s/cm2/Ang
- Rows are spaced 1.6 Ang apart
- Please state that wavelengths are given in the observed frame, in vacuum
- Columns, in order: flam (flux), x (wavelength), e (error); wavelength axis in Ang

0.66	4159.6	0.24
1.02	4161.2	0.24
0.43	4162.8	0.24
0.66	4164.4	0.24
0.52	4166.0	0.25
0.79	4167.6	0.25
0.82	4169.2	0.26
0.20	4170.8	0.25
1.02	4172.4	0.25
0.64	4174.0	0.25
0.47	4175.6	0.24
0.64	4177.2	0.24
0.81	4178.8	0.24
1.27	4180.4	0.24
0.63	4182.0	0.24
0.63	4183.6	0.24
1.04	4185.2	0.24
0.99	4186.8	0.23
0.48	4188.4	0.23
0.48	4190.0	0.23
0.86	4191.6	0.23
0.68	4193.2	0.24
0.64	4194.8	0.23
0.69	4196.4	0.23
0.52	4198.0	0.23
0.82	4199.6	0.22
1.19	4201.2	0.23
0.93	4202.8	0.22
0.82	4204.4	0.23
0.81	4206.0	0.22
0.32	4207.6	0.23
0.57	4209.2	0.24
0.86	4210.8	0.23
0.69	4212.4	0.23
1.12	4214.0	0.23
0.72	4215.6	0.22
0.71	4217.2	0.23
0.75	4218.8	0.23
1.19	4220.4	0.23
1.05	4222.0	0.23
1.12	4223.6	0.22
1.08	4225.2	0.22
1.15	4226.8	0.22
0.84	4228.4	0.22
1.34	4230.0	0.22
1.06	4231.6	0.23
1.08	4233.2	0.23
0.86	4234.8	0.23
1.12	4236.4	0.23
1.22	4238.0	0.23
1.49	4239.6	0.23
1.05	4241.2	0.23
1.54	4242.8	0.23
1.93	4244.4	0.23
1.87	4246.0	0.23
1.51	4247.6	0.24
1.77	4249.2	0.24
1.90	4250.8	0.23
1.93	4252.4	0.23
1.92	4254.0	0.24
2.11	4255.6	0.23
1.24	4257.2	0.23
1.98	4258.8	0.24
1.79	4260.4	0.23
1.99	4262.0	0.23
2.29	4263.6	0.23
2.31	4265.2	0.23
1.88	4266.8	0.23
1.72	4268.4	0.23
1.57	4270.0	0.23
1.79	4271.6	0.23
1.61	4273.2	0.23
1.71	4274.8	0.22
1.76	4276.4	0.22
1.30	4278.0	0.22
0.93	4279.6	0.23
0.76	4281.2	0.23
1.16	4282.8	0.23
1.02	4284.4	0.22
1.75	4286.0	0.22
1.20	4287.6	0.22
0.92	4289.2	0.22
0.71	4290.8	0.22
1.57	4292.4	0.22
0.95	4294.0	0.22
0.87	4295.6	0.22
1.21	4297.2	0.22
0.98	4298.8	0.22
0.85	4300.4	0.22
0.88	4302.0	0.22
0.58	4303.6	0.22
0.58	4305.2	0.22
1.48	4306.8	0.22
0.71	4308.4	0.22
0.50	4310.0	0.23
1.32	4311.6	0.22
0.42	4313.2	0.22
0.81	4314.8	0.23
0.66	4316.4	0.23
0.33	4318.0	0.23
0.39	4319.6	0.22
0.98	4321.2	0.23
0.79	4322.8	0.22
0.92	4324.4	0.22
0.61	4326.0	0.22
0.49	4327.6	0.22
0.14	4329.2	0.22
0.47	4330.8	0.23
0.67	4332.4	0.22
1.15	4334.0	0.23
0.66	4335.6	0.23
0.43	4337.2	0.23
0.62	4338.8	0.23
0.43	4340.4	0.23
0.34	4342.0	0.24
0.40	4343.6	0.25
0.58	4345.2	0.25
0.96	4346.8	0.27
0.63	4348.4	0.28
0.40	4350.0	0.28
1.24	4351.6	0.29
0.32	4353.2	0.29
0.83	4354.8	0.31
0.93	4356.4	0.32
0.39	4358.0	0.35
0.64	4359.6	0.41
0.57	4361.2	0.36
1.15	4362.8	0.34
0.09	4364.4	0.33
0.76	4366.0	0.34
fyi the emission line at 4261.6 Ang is C IV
